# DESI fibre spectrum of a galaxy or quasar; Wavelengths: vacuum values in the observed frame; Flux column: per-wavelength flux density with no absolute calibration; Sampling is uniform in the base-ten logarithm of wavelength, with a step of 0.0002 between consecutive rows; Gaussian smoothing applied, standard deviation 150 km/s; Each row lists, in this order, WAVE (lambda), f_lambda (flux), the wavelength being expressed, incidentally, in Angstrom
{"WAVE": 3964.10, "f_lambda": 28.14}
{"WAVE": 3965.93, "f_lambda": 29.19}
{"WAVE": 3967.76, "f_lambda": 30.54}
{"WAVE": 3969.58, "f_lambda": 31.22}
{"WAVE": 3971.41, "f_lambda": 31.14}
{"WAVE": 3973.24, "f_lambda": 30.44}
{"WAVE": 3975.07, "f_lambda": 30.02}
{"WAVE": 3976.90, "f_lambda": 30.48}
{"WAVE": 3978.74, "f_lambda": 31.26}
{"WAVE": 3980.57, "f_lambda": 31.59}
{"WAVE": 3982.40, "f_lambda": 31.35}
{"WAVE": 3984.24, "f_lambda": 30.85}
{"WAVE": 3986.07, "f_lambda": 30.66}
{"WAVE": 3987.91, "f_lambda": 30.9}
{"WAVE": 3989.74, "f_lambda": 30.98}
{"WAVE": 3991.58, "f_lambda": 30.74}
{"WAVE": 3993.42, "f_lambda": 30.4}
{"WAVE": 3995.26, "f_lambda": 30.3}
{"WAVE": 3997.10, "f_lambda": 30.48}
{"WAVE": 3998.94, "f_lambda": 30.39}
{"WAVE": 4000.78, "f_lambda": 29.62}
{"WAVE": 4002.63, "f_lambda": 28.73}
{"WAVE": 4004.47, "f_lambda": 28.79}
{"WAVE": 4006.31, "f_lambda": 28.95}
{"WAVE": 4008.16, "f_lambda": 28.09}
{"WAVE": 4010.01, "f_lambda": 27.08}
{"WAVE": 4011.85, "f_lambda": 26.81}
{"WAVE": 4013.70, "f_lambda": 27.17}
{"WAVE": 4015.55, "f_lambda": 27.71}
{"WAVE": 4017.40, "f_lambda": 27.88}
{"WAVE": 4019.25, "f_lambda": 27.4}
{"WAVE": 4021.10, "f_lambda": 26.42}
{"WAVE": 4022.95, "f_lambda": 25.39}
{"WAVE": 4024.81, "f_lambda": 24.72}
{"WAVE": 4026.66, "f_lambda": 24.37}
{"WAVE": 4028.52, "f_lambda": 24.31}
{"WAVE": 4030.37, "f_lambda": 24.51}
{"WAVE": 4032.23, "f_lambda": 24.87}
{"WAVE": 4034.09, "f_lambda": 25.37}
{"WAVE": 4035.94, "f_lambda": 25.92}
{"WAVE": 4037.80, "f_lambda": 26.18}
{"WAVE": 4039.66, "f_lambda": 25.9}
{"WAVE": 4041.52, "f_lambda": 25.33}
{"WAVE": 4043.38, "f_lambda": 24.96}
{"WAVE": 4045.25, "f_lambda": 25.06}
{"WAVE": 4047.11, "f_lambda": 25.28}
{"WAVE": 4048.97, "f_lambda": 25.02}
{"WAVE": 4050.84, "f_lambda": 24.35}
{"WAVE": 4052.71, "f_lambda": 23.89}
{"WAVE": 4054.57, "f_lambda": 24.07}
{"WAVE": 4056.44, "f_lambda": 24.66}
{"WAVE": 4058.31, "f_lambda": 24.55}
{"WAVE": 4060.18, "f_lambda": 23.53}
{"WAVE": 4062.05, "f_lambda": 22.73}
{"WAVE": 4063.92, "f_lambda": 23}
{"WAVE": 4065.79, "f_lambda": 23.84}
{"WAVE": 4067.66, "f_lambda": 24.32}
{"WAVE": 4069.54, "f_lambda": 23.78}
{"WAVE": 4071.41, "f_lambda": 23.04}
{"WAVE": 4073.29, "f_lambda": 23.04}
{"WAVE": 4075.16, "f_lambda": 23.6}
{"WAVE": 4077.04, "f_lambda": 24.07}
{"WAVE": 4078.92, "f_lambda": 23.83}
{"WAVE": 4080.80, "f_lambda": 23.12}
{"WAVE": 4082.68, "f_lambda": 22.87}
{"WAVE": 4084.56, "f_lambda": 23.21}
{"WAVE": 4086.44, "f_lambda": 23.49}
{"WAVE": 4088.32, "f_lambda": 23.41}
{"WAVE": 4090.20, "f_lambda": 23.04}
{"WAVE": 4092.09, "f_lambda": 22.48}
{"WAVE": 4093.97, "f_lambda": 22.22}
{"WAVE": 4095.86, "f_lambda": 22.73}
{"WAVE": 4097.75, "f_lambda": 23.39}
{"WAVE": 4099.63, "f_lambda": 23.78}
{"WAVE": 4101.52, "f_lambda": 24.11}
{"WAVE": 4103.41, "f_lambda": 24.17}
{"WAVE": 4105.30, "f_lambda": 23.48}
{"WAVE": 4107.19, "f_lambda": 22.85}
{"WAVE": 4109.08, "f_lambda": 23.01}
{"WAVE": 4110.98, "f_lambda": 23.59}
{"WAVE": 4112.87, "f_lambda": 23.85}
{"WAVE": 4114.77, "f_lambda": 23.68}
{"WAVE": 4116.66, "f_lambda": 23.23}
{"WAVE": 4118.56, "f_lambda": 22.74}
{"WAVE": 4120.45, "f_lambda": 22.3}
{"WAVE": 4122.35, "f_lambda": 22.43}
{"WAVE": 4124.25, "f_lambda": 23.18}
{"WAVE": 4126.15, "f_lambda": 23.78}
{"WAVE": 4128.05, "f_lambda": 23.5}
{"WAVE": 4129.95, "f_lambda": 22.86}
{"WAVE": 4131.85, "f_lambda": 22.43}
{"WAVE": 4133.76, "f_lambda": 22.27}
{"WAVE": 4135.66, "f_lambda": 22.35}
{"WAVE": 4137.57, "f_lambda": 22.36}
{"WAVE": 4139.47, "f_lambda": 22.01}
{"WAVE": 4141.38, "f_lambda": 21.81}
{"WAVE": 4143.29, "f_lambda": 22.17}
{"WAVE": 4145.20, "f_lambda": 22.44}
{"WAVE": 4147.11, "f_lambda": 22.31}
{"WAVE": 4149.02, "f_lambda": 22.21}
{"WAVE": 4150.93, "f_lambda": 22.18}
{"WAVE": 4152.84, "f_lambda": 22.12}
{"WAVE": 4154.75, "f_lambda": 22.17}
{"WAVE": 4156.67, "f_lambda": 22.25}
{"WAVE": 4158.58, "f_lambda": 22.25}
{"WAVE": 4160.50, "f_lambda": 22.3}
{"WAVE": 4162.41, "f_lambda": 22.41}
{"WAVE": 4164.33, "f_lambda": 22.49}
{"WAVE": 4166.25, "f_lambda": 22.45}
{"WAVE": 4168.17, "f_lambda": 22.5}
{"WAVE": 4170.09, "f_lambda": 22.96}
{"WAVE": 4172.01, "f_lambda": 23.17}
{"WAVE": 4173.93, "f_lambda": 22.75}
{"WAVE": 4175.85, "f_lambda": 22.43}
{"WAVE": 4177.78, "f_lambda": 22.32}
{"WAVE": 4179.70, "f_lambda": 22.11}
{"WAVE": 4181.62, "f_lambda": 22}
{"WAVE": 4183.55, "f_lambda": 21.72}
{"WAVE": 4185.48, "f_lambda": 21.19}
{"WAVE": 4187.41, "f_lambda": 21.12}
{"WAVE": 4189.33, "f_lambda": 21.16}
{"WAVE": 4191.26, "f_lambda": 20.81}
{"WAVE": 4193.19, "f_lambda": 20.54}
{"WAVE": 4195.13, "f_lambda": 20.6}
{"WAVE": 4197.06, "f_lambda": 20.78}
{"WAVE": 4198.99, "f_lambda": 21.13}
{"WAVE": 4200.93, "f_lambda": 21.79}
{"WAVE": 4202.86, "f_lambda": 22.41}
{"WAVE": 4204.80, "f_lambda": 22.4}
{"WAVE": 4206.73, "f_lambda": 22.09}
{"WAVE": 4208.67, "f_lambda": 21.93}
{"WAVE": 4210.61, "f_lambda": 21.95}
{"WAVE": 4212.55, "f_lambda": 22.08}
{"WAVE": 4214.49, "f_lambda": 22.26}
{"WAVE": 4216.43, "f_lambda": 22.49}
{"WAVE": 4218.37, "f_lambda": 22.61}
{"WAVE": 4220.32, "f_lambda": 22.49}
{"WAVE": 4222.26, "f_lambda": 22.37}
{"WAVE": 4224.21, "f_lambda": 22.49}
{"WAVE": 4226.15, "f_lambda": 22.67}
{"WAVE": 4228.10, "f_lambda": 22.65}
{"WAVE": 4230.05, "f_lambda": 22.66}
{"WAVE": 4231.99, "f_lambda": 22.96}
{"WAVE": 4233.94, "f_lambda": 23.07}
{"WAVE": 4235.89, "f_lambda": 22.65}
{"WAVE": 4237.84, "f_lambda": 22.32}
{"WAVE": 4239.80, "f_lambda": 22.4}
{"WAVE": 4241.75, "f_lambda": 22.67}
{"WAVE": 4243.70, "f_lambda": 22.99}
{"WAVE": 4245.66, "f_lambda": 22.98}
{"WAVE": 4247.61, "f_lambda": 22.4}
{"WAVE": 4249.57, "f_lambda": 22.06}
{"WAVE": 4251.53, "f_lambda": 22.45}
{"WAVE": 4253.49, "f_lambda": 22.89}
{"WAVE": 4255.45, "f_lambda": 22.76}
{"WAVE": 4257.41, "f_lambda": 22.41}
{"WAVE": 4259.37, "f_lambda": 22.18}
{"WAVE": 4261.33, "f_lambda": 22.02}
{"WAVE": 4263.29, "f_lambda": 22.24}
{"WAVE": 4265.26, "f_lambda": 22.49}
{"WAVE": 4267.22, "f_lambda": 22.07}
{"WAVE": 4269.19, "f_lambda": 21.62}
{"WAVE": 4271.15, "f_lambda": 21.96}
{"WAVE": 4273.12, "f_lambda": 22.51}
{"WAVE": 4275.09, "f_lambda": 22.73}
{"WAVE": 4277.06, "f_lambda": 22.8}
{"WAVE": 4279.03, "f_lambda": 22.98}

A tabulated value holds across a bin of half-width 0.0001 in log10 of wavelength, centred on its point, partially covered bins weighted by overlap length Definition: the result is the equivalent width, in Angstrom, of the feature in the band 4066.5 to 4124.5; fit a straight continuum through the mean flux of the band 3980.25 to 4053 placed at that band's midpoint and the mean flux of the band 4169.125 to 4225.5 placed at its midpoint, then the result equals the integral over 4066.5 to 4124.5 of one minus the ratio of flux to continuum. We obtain 4.04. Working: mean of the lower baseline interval 27.5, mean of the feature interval 23.3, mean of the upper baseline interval 21.9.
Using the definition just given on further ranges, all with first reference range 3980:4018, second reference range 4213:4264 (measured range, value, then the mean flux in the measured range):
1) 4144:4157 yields 1.5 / 22.2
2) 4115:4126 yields 1.3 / 22.9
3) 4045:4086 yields 5.6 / 23.8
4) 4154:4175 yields 1.8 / 22.5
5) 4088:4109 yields 2.7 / 23.2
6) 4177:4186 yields 0.9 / 21.9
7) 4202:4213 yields 0.6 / 22.1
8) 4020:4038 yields 2.2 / 25.2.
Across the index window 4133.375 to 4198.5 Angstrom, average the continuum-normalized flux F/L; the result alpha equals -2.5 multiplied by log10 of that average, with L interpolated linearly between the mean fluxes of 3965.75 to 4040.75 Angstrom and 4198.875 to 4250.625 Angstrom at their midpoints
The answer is 0.10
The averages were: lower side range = 28.5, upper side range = 22.4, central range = 22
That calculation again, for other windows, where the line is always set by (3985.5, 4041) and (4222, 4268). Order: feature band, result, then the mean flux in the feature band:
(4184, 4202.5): 0.13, 21.1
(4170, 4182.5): 0.07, 22.5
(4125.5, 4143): 0.11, 22.6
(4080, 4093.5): 0.13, 23.1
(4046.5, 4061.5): 0.10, 24.4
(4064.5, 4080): 0.12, 23.7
